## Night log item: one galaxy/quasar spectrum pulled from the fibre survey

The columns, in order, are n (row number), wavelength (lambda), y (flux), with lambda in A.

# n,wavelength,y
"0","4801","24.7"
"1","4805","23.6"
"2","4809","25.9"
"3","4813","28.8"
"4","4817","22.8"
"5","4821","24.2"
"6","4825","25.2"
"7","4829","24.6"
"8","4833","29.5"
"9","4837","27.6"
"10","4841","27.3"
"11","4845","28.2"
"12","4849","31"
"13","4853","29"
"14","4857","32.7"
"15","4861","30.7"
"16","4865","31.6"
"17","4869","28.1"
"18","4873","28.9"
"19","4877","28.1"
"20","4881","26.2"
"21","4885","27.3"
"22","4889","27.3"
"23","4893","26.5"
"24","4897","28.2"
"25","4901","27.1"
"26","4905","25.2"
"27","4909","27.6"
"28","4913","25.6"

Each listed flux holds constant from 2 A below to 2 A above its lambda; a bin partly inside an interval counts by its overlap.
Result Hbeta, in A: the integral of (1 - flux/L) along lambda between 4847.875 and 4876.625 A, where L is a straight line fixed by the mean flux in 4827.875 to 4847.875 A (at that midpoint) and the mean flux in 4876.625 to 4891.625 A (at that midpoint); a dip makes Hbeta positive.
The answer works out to -2.9 A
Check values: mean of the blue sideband 27.7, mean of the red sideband 27.1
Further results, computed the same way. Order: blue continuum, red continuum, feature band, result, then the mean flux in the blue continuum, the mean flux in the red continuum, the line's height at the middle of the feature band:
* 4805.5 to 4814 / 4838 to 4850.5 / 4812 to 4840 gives 1.51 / 26.5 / 28.6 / 27.5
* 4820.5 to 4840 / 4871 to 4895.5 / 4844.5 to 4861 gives -2.23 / 26.4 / 27.4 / 26.8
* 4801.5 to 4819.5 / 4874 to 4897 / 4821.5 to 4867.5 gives -4.47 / 25.2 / 27.3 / 26.1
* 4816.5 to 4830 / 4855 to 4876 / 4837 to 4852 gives -0.74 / 24.3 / 30.3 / 27.3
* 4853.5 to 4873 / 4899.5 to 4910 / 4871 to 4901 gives 0.85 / 30.4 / 26.5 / 28.3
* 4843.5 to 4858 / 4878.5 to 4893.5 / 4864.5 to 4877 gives -0.33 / 30.1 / 26.9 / 28.3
